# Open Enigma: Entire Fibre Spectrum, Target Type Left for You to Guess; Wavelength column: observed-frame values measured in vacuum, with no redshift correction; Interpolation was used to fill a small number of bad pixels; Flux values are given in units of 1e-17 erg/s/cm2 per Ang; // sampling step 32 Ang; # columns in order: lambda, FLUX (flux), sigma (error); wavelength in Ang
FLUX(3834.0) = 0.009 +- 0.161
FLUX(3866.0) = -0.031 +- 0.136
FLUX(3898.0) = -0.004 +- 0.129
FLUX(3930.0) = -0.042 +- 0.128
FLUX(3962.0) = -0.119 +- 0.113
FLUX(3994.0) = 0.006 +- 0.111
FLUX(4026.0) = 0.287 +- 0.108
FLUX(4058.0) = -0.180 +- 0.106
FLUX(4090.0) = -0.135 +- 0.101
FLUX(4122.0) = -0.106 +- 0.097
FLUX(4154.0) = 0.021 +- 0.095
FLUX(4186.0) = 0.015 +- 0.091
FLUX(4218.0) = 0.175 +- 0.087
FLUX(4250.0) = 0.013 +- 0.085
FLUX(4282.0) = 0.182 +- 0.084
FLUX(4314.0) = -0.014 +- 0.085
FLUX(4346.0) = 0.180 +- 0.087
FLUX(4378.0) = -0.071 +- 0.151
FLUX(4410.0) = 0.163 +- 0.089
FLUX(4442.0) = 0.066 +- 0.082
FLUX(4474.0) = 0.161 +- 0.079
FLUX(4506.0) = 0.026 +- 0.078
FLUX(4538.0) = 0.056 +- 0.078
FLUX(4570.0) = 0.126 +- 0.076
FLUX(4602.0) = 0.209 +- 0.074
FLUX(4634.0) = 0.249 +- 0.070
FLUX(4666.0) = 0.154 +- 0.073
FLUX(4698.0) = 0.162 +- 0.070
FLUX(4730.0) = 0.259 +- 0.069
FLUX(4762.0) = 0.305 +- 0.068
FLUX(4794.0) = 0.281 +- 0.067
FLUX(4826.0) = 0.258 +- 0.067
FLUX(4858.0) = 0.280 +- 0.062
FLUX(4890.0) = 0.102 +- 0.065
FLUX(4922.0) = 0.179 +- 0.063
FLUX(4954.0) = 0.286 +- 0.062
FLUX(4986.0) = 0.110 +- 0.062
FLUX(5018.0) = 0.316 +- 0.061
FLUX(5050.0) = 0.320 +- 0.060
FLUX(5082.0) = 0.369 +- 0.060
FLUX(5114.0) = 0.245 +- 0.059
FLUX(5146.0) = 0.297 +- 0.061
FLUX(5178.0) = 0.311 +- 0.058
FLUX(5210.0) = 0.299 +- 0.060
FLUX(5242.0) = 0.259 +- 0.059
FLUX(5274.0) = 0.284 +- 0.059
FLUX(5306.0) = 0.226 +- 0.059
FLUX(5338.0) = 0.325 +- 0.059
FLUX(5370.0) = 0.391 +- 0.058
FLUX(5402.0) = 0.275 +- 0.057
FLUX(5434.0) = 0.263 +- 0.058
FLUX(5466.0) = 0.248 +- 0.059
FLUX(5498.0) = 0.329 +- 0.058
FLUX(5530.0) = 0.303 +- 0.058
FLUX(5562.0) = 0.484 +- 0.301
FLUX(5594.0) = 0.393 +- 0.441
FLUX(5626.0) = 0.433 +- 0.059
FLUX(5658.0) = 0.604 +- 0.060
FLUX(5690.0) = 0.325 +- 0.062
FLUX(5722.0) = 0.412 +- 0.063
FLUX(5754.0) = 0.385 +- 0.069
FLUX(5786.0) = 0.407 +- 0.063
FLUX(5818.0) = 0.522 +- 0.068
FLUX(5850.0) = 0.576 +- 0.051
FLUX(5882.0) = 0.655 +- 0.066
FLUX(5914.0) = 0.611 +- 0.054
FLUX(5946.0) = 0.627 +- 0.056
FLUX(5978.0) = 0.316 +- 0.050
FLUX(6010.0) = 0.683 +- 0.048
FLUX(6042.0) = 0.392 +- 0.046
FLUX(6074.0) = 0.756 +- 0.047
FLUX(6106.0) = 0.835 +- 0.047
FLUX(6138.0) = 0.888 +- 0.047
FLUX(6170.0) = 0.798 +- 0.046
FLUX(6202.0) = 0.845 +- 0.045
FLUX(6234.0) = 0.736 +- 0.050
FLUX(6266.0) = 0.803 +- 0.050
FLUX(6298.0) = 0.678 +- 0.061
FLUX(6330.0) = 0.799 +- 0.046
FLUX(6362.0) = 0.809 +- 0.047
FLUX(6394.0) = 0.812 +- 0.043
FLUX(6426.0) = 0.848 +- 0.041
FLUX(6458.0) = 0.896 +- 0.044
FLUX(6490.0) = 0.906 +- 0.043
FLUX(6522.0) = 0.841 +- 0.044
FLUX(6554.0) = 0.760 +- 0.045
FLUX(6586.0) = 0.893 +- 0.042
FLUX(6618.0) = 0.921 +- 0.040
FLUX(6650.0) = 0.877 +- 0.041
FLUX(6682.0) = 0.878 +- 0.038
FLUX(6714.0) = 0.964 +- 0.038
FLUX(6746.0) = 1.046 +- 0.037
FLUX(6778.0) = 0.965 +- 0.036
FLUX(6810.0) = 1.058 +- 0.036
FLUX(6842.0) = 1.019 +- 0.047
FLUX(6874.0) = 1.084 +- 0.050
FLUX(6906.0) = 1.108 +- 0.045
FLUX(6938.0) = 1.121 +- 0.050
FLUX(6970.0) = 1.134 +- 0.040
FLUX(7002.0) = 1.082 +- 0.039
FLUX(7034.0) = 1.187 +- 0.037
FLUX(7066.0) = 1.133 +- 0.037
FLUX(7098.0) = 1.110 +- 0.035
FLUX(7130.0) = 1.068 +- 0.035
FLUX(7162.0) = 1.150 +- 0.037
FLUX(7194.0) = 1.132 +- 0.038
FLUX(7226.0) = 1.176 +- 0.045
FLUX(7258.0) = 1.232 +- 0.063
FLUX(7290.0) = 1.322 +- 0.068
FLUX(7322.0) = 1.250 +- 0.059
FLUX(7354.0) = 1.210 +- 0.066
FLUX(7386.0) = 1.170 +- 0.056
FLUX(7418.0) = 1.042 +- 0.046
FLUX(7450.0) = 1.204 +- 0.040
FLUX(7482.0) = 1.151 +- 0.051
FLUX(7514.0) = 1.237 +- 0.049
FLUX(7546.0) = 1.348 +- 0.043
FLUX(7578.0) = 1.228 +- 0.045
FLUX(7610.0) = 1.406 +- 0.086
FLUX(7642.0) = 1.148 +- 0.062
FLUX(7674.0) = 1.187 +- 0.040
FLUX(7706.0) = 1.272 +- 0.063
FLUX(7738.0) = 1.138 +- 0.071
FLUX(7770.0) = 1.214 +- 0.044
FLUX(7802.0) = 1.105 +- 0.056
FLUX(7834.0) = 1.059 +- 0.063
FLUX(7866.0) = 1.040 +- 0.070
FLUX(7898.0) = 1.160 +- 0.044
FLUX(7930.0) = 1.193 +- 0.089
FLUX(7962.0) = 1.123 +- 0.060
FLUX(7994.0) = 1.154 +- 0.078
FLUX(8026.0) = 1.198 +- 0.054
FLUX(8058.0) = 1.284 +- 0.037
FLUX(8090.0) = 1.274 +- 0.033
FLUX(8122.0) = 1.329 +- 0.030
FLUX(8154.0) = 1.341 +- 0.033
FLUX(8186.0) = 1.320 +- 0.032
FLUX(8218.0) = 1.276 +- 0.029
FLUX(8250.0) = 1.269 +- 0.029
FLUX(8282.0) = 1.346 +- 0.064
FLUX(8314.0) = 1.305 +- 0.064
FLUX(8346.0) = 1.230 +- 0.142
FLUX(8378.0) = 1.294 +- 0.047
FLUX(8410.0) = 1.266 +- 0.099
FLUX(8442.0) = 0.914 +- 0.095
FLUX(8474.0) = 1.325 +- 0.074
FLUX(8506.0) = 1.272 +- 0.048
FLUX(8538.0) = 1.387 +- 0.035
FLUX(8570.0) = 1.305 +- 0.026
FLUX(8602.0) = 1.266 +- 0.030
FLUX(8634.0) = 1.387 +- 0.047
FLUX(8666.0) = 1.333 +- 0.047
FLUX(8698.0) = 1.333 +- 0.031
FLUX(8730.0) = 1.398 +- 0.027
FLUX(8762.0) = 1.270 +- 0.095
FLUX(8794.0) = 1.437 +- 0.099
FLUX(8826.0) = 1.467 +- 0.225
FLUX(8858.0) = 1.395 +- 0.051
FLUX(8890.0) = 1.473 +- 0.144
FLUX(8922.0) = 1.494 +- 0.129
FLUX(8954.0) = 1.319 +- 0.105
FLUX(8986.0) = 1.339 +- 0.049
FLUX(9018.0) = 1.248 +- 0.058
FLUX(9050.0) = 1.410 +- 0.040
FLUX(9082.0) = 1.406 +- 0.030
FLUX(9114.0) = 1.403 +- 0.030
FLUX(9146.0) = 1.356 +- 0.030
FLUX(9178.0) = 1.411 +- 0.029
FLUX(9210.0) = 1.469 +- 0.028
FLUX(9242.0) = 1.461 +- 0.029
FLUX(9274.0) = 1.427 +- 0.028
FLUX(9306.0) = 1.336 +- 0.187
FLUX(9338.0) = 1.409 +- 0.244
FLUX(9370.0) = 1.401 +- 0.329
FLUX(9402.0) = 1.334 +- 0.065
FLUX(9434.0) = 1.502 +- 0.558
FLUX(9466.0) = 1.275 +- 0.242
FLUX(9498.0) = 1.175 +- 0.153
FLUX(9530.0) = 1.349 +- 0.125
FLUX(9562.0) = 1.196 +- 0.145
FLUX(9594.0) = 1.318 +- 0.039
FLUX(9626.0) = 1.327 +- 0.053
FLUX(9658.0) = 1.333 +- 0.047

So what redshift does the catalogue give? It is 0.52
